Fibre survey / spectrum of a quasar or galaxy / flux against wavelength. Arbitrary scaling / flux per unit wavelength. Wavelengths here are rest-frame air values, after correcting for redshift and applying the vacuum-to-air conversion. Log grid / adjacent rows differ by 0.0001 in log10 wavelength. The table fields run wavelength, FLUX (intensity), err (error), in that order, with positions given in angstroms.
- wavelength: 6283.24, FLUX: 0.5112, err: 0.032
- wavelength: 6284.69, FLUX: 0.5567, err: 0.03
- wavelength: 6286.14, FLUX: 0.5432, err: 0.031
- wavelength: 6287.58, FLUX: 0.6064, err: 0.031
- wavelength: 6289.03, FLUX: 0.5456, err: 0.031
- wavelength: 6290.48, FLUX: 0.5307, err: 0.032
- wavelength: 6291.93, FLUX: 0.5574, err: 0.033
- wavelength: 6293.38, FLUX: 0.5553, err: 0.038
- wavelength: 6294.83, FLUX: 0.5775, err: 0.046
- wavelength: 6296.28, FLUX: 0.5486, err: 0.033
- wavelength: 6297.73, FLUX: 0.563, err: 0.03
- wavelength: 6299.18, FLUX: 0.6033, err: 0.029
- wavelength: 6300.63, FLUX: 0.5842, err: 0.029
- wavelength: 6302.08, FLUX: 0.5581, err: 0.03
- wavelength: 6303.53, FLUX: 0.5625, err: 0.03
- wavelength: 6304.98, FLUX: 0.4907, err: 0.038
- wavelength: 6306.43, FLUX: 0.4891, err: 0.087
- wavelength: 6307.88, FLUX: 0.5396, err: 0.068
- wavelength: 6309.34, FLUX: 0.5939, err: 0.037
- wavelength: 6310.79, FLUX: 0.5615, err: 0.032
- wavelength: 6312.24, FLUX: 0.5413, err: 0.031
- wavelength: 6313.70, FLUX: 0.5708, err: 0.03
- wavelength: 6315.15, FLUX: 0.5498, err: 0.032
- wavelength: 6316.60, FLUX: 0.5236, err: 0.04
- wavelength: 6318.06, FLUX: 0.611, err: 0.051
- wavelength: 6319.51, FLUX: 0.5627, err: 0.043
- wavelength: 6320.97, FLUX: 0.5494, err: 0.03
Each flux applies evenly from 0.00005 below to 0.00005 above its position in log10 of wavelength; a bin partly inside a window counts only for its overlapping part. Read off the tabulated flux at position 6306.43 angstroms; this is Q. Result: 0.4891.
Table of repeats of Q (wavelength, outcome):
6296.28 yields 0.5486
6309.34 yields 0.5939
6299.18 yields 0.6033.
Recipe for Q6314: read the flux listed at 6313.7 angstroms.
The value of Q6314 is 0.5708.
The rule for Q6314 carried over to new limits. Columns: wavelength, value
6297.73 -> 0.563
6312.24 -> 0.5413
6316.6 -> 0.5236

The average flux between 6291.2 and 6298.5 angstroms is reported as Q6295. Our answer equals 0.56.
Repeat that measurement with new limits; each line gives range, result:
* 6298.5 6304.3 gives 0.577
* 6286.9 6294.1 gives 0.558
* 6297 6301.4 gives 0.583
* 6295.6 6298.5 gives 0.557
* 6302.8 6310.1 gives 0.536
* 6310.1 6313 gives 0.551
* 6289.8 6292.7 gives 0.544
